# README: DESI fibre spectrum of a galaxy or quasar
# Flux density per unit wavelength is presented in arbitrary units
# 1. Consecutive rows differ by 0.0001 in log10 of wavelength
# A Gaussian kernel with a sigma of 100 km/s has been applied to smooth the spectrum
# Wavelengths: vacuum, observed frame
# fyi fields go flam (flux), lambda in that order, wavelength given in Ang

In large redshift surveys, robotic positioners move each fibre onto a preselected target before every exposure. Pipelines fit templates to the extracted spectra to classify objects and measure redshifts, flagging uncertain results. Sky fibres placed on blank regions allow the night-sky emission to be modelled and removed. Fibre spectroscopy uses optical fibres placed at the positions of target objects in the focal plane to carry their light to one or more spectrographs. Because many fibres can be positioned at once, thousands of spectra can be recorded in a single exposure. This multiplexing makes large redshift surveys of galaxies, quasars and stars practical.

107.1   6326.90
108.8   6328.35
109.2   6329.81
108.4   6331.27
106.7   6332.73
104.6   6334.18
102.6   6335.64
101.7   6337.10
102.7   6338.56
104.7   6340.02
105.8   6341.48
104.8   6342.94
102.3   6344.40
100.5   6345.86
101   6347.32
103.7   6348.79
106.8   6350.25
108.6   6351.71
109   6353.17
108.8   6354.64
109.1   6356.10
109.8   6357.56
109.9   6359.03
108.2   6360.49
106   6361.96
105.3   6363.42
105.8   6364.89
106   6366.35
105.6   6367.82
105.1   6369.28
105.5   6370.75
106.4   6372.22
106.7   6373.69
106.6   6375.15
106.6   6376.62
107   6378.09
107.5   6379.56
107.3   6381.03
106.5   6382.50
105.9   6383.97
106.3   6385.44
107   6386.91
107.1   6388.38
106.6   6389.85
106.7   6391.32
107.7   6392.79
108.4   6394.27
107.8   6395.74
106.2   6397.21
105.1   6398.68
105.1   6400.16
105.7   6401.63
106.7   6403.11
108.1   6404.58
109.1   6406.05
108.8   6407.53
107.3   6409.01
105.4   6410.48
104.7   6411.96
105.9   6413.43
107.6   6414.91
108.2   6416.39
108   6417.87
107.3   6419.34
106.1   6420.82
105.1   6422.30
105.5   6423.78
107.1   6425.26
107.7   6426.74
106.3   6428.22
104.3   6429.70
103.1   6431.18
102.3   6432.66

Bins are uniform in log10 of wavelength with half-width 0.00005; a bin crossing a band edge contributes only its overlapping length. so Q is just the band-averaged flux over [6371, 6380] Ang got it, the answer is 107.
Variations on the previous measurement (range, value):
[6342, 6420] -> 107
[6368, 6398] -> 107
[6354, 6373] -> 107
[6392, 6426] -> 107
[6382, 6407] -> 107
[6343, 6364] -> 106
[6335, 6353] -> 104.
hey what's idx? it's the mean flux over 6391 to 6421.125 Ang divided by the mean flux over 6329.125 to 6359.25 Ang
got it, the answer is 1.01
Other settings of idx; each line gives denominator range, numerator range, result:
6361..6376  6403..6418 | 1.01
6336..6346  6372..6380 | 1.03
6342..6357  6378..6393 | 1.01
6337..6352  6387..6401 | 1.03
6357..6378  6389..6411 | 1.00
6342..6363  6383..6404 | 1.00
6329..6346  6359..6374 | 1.02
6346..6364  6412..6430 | 1.00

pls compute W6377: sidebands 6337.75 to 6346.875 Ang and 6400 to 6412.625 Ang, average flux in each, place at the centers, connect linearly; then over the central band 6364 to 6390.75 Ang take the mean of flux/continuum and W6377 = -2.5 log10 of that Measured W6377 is -0.01 mag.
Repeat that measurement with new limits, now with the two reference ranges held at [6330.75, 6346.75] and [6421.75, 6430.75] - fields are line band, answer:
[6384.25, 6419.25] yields -0.02 mag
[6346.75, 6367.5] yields -0.03 mag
